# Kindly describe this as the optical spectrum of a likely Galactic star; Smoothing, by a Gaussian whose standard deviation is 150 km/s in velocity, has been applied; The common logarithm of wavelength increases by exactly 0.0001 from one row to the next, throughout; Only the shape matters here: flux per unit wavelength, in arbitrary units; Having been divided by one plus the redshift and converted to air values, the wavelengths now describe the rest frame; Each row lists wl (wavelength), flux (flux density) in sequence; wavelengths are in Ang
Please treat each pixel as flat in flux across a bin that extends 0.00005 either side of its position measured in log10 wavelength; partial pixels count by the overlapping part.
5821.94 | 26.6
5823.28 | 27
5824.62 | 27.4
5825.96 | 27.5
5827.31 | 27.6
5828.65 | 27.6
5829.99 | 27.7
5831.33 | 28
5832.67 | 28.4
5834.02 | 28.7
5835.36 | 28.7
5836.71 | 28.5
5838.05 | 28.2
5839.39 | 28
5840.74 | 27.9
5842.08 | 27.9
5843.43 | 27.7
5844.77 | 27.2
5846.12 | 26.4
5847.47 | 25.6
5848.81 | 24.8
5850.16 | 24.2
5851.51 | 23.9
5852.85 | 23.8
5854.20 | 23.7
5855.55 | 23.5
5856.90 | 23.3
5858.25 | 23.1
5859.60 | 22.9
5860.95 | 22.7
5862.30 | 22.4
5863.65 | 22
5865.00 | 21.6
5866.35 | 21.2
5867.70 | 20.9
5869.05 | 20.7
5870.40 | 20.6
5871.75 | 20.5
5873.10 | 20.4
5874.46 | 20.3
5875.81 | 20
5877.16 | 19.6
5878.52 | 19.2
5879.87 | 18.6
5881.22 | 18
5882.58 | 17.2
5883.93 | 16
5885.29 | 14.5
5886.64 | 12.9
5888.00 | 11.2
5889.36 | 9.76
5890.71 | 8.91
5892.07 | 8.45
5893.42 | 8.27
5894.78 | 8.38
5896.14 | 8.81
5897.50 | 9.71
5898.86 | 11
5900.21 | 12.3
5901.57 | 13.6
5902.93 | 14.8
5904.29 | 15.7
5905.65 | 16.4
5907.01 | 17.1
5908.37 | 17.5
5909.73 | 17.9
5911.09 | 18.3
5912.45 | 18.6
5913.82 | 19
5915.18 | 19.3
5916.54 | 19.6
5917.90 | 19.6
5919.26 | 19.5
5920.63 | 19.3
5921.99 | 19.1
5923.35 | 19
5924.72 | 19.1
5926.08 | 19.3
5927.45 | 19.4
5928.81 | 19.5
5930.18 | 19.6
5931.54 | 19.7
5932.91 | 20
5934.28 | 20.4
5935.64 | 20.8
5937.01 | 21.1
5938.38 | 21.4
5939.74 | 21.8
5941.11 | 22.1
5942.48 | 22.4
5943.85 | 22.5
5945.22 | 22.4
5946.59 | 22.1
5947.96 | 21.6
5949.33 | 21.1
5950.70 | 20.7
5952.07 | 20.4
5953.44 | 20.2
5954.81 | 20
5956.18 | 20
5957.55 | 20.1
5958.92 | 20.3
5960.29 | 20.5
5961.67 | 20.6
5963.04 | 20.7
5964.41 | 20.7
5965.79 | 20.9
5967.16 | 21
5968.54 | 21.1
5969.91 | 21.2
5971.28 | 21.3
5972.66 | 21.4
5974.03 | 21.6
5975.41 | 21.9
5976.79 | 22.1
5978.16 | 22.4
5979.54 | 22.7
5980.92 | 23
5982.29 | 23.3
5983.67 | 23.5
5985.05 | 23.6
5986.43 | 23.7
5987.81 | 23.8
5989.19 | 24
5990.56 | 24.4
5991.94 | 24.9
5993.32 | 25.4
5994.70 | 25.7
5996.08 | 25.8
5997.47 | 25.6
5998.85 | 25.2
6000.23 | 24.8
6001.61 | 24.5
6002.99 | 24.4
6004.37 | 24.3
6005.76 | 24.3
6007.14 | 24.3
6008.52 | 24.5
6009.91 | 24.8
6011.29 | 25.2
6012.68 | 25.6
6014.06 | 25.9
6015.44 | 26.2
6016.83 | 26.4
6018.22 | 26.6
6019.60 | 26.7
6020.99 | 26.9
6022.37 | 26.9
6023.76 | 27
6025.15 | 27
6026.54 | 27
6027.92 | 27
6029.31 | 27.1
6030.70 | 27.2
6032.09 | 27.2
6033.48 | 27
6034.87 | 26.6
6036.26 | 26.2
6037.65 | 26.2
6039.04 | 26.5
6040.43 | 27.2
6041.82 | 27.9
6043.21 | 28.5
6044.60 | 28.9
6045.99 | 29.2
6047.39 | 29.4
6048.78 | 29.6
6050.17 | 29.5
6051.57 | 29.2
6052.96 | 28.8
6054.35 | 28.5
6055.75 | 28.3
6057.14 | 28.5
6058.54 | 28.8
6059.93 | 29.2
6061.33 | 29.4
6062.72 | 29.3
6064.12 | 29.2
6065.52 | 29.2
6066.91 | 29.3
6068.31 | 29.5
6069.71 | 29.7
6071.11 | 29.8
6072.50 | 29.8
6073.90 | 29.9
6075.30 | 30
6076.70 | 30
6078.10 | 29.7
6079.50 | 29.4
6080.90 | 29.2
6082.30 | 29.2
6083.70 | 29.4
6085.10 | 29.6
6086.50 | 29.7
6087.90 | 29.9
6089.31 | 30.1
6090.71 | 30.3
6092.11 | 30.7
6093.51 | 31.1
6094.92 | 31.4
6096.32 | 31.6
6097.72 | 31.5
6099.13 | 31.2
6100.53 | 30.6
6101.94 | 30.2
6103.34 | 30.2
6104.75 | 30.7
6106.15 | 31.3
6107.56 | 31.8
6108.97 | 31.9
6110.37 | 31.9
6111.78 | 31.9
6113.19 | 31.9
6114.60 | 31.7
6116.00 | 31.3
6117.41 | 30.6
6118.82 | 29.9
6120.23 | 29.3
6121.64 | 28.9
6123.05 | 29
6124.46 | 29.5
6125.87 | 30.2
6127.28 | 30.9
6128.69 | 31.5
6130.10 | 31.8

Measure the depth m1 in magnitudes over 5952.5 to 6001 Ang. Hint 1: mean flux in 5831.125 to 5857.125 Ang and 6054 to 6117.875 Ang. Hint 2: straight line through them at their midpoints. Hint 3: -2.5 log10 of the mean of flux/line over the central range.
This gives 0.26 mag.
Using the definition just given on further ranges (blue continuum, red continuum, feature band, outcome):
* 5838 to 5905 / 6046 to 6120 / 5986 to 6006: 0.04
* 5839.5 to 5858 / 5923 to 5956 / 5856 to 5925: 0.33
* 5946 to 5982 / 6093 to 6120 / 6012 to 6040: -0.05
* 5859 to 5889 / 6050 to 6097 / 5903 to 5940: 0.14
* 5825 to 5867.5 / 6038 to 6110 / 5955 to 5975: 0.31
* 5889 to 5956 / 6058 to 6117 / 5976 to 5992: -0.04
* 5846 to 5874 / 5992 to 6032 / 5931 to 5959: 0.16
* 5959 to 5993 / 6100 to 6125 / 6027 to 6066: -0.06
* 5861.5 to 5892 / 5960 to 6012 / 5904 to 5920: 0.08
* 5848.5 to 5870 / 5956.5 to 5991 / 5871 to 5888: 0.26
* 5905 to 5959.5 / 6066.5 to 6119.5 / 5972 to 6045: -0.01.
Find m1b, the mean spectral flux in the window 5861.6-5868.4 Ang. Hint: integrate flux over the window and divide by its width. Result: 21.6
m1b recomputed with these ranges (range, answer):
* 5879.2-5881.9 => 18.3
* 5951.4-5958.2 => 20.2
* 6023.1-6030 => 27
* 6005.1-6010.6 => 24.5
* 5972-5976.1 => 21.6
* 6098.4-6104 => 30.5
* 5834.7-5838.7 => 28.5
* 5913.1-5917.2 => 19.3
